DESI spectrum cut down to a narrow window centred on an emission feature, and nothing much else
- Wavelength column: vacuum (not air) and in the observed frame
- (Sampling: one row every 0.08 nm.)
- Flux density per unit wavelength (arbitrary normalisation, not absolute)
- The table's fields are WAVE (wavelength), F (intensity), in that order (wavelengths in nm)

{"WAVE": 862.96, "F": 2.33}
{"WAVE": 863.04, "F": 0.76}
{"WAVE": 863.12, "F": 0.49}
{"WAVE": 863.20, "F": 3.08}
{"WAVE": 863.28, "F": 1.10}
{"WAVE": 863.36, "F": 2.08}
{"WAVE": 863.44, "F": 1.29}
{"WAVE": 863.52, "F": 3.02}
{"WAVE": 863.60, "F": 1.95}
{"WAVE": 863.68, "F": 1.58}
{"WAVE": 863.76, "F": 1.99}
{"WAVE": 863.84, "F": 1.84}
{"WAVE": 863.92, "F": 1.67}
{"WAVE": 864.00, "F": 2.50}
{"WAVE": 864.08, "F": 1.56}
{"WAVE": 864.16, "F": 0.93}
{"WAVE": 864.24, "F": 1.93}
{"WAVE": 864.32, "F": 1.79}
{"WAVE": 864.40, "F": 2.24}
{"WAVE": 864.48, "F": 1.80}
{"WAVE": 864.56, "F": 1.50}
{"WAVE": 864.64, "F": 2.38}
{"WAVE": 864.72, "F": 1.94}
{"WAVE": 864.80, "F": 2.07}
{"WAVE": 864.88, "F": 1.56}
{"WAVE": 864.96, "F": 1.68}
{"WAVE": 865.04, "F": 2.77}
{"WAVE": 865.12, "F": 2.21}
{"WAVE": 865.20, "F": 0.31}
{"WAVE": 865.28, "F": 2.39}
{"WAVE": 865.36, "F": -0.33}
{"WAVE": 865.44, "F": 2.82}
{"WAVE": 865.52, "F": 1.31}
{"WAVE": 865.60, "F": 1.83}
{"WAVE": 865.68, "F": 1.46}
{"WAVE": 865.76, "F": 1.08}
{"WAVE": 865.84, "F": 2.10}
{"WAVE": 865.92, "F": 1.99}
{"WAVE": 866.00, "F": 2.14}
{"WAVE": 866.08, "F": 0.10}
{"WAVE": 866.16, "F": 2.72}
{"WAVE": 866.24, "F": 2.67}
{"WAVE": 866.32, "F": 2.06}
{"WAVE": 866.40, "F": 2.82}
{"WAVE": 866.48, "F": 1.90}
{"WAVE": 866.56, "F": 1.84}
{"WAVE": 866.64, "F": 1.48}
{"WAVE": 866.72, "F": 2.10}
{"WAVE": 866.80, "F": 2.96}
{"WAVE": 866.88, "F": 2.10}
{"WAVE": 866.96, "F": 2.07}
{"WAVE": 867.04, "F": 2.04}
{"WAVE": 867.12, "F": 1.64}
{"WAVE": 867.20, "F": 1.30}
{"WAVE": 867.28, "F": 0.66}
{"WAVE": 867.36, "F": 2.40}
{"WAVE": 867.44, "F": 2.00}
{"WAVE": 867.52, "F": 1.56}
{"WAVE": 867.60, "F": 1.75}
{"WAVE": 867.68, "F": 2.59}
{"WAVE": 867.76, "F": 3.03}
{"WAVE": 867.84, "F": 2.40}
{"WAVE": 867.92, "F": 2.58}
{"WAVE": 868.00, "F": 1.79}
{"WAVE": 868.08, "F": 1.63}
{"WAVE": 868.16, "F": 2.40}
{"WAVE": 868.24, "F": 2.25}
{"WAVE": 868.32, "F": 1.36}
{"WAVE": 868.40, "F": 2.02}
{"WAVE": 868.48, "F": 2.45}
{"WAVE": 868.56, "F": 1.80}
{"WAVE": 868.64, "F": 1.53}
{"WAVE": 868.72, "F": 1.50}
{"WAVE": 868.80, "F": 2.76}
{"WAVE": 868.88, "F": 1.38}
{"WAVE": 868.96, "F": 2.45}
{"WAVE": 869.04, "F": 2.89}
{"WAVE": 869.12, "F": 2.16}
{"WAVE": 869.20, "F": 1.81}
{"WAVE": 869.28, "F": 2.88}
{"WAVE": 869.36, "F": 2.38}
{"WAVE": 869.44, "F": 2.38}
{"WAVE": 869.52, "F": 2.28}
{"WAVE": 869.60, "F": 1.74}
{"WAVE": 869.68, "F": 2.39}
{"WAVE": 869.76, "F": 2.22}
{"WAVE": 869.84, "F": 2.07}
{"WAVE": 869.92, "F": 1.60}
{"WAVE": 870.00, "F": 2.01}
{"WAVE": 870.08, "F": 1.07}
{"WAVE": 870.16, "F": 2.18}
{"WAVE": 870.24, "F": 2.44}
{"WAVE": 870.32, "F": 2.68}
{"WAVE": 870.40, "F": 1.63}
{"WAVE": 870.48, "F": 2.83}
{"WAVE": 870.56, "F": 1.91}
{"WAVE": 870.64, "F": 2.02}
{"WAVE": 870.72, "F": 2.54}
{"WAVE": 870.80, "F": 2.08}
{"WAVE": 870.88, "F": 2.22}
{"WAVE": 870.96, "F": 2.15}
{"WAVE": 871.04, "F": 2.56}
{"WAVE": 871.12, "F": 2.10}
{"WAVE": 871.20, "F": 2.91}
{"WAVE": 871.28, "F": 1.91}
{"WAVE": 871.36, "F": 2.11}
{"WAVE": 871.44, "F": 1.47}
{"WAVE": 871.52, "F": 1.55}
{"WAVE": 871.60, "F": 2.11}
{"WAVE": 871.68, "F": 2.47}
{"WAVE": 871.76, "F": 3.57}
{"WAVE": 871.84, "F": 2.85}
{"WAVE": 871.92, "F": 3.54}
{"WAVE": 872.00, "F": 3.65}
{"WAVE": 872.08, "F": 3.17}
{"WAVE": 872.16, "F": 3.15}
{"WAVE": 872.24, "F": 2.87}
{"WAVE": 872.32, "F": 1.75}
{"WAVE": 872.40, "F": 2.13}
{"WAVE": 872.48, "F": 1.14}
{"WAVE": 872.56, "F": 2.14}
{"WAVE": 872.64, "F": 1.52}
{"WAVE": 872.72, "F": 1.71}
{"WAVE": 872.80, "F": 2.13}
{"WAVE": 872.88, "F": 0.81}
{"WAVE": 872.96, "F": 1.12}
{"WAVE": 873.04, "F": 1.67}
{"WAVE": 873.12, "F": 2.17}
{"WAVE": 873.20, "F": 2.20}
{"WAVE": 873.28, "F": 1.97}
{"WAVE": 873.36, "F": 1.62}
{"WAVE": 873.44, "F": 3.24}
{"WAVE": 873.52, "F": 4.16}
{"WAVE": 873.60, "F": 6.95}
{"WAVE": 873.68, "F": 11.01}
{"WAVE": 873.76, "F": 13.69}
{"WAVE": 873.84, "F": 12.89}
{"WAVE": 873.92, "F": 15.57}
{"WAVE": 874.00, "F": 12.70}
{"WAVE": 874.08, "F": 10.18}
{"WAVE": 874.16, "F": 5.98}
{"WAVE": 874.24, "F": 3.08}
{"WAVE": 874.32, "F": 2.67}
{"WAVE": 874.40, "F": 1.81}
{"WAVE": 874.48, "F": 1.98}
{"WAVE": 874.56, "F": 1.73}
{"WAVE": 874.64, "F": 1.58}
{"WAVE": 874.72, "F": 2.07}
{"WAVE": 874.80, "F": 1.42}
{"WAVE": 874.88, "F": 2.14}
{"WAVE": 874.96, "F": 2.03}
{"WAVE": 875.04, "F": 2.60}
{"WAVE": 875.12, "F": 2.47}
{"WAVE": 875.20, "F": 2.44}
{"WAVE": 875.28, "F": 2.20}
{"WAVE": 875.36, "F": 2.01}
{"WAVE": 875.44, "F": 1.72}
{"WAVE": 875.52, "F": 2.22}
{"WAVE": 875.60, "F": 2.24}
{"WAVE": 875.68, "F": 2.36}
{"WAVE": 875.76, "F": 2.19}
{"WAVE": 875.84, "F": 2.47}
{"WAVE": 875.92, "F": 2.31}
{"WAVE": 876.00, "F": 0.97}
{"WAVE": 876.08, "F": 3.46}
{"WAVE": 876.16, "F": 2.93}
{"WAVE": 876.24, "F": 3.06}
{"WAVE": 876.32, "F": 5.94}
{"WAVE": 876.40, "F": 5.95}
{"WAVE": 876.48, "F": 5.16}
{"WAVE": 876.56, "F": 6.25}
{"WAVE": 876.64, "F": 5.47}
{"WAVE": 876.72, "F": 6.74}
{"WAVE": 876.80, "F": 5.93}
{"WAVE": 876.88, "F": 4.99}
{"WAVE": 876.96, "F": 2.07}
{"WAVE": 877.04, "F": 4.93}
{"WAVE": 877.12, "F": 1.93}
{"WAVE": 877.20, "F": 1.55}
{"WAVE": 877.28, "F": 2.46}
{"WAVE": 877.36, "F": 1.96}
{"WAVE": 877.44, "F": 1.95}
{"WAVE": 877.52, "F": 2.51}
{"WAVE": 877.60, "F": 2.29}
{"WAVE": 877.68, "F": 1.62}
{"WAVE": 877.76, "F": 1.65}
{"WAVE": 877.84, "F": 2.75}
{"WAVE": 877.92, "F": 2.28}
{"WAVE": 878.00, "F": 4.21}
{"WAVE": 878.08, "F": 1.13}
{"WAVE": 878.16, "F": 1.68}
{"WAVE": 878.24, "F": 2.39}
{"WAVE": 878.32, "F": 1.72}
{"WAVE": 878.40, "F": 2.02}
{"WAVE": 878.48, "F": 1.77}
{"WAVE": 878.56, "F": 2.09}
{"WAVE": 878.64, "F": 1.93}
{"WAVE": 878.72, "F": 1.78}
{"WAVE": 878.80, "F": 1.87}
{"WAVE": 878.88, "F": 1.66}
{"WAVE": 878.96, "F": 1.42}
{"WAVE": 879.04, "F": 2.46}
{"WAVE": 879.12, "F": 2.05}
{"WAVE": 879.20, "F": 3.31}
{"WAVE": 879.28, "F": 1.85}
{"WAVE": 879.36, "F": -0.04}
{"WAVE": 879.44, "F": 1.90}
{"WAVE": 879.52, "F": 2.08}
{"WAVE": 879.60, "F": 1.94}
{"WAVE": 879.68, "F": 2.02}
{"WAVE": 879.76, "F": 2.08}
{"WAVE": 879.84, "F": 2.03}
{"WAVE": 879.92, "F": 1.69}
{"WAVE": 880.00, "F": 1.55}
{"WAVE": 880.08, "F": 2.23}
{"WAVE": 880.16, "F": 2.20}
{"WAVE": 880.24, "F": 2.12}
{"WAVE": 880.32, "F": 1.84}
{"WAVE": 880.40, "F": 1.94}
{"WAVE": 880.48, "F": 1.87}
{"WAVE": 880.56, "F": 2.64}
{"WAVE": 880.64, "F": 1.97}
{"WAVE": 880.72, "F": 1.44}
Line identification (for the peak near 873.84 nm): Halpha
